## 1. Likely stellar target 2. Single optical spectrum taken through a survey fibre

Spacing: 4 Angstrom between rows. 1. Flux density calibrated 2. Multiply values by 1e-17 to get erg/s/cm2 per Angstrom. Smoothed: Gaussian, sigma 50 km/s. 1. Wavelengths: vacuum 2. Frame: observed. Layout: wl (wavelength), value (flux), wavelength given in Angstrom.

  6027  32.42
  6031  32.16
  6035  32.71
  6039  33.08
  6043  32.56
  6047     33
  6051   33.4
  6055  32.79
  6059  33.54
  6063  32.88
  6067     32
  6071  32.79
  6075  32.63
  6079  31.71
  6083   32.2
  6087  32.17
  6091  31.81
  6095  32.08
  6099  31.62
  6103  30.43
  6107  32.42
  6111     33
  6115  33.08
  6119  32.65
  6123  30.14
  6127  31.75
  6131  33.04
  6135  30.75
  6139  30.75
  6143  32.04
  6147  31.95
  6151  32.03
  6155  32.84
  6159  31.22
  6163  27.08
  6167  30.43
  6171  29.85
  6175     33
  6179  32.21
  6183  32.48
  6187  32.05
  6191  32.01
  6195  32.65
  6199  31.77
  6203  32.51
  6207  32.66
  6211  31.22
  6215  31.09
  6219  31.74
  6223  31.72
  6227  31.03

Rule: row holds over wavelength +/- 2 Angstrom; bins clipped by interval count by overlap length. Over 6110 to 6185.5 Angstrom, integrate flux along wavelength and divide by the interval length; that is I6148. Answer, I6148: 31.6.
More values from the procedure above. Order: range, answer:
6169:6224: 31.9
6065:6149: 32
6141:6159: 32.1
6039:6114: 32.4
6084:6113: 31.9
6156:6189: 31.1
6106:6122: 32.6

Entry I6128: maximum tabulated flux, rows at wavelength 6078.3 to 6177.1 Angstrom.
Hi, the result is 33.08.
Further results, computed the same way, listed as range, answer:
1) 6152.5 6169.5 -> 32.84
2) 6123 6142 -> 33.04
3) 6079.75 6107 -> 32.42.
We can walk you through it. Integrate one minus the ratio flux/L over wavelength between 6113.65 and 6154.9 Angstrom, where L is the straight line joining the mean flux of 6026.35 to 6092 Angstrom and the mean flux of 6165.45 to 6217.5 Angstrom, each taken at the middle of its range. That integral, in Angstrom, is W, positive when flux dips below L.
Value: 0.42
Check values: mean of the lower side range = 32.6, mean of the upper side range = 31.9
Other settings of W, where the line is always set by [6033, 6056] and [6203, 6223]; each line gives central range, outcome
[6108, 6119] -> -0.16 Angstrom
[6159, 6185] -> 0.95 Angstrom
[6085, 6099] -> 0.27 Angstrom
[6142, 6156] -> 0.01 Angstrom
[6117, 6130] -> 0.30 Angstrom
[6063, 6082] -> 0.23 Angstrom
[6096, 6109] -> 0.40 Angstrom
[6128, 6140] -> 0.27 Angstrom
